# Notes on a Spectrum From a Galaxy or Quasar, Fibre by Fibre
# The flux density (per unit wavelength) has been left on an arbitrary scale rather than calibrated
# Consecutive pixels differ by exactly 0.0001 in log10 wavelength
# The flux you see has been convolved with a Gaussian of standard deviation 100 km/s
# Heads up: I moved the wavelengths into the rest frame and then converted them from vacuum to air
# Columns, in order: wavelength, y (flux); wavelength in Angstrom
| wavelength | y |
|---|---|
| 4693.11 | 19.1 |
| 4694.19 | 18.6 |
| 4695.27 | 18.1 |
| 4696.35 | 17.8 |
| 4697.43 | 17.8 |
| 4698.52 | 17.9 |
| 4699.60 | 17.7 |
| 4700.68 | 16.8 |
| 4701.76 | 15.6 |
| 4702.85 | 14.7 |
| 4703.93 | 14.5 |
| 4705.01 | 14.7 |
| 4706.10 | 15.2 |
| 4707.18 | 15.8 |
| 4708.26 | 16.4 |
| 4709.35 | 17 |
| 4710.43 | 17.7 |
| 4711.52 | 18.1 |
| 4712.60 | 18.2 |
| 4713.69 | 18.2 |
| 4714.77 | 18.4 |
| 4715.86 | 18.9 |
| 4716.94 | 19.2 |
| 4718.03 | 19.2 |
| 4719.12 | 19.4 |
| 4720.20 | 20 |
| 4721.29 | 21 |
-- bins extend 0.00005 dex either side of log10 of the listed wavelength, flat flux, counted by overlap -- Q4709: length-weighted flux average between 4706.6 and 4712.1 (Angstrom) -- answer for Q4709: 17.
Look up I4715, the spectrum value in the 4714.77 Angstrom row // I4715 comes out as 18.4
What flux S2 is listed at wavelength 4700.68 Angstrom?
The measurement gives 16.8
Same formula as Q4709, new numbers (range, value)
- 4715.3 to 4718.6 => 19.1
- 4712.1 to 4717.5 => 18.6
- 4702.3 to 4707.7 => 15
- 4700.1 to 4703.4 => 15.7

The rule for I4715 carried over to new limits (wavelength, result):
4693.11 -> 19.1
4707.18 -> 15.8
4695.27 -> 18.1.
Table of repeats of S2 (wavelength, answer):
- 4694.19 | 18.6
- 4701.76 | 15.6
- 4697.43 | 17.8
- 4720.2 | 20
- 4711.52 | 18.1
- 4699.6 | 17.7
